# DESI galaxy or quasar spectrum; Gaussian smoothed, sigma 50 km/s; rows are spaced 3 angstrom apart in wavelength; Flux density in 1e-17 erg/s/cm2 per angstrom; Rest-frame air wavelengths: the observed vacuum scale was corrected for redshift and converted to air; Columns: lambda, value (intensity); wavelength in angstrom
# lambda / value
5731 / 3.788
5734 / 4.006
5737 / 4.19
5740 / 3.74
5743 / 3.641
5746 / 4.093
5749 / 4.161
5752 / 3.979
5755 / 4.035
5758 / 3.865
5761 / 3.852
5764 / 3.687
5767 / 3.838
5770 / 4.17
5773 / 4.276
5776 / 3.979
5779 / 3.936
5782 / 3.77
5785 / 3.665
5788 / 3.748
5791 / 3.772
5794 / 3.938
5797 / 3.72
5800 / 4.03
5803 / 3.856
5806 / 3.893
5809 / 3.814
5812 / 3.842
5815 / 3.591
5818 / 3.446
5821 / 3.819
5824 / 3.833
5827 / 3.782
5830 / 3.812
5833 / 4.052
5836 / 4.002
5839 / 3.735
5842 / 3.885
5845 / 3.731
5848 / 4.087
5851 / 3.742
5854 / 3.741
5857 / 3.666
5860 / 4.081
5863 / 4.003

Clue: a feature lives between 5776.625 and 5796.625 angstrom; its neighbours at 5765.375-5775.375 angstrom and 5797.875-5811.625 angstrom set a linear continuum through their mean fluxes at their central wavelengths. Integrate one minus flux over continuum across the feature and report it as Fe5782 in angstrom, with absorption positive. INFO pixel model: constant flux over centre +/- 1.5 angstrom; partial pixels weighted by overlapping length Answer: 0.9 angstrom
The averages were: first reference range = 4.08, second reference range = 3.89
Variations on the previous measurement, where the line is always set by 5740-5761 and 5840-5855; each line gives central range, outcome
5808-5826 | 0.68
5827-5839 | -0.17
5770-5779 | -0.43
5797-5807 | -0.03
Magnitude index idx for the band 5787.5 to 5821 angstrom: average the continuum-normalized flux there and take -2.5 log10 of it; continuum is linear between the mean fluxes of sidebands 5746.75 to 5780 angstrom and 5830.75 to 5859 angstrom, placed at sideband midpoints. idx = 0.04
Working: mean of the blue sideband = 3.98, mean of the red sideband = 3.85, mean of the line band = 3.79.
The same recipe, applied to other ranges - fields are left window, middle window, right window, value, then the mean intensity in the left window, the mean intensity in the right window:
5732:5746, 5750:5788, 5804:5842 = -0.012 mag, 3.91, 3.81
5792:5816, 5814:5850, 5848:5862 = 0.007 mag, 3.84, 3.84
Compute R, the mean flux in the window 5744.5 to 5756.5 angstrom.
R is 4.07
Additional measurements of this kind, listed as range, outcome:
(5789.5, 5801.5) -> 3.86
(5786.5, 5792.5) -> 3.76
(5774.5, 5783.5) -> 3.9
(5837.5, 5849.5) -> 3.86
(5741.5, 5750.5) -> 3.96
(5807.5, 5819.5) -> 3.67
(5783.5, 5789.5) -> 3.71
